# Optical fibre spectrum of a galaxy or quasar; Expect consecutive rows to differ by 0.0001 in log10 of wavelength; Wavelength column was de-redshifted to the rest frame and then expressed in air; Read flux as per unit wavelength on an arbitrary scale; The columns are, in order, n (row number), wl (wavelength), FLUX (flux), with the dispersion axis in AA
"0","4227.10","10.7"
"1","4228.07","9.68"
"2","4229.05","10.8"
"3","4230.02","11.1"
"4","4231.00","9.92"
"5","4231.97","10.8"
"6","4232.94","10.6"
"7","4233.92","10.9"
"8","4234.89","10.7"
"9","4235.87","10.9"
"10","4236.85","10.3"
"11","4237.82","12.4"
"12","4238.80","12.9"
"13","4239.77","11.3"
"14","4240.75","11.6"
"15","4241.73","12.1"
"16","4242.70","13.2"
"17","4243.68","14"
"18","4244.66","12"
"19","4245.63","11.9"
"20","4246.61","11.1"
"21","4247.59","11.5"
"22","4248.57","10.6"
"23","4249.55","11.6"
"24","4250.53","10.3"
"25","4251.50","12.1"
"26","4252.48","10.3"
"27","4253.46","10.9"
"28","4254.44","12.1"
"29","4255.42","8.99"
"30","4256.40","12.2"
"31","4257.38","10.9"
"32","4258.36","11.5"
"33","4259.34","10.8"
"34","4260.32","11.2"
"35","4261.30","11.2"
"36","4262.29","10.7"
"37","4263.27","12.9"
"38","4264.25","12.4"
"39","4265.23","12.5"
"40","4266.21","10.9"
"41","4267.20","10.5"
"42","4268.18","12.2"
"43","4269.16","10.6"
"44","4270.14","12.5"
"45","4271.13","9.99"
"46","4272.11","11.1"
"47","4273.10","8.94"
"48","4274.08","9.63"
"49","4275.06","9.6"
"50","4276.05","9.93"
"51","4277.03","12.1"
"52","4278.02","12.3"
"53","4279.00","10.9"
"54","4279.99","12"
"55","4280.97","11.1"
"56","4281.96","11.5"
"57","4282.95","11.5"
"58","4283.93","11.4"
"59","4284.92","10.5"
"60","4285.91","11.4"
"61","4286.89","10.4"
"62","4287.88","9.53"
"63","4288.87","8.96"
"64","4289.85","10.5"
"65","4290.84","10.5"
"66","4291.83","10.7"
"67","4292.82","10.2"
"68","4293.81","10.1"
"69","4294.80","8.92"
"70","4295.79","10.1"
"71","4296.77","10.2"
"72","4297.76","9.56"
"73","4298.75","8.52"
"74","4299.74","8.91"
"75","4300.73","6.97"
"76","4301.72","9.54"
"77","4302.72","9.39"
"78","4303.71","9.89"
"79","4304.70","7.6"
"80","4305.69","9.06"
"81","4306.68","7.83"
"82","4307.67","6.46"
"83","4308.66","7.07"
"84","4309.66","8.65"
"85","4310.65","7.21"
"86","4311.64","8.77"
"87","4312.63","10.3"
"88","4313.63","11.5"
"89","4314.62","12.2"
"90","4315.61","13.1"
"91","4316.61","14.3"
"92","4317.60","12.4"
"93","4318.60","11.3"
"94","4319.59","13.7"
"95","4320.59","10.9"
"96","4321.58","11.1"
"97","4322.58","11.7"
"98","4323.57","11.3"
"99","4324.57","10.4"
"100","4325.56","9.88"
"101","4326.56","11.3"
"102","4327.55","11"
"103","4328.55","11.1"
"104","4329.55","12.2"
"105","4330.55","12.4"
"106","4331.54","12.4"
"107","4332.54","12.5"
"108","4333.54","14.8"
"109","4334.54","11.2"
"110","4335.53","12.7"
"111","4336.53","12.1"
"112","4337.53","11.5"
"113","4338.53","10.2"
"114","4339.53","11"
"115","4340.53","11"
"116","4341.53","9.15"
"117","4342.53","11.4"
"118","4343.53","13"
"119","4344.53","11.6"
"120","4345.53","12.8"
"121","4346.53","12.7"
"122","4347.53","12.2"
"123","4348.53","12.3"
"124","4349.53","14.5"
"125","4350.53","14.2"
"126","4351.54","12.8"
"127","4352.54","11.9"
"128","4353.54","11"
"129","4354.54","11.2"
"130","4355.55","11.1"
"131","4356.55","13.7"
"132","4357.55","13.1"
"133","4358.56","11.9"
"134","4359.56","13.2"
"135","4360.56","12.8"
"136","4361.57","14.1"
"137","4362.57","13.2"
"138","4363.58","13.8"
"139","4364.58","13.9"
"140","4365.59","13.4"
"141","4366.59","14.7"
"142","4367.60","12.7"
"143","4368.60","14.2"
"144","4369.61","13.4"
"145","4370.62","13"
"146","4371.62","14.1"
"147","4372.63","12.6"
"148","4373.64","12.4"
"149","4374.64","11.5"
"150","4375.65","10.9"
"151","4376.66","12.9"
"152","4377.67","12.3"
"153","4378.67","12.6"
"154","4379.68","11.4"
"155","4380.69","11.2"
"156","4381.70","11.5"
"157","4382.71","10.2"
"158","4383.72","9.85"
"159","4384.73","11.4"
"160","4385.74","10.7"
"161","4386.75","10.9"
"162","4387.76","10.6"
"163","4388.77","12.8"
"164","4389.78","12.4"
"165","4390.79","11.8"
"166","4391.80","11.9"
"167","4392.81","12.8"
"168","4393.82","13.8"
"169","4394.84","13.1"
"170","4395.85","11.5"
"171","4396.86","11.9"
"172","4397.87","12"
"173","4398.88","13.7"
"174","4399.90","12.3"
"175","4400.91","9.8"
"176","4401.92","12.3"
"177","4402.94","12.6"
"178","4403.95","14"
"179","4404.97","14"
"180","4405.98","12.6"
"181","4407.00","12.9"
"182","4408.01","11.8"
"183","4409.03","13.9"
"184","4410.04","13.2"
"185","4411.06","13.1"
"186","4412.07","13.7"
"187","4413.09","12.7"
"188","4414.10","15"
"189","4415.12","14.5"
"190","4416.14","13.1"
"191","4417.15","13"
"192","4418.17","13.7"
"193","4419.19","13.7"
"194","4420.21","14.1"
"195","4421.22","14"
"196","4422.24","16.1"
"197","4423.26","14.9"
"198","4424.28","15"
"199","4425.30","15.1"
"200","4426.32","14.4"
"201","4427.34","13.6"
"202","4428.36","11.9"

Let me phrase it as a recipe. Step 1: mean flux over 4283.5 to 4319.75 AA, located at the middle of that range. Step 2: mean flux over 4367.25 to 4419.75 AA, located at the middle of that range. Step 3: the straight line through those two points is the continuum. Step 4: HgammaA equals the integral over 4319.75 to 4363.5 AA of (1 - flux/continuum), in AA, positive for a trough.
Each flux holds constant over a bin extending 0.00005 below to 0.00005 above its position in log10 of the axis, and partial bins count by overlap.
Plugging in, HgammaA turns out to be -4.0 AA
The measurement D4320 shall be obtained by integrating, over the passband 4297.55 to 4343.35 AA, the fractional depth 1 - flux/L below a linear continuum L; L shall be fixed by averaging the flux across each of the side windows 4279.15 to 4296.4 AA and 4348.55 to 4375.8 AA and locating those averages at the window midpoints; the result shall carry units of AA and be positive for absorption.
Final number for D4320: 4.0 AA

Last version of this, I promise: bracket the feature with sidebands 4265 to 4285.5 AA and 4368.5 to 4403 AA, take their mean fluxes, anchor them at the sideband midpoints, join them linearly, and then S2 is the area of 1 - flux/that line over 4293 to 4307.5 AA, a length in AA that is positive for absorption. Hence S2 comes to 2.9 AA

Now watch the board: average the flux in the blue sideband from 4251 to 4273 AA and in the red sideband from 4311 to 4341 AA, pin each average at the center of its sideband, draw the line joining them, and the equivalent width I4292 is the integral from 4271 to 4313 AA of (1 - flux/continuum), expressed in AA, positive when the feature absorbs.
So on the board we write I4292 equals 6.2 AA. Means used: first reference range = 11.3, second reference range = 11.7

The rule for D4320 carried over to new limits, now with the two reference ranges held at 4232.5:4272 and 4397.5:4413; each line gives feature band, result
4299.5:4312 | 3.8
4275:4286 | 0.4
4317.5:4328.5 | 0.7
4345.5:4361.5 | -0.4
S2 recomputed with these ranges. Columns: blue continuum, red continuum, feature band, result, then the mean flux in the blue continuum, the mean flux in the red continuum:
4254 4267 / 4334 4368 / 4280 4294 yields 1.2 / 11.4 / 12.4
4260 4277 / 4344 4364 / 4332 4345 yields 0.7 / 11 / 12.7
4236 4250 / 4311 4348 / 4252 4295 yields 3.3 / 11.9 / 11.7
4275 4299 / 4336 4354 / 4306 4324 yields 1.1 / 10.5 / 12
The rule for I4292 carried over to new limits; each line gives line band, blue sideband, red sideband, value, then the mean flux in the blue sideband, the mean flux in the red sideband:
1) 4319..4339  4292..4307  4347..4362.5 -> -1.23 AA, 9.17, 12.7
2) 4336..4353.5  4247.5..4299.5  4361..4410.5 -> -0.20 AA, 10.8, 12.5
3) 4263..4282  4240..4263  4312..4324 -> 0.73 AA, 11.4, 12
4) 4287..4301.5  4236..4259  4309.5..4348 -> 2.48 AA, 11.5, 11.5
